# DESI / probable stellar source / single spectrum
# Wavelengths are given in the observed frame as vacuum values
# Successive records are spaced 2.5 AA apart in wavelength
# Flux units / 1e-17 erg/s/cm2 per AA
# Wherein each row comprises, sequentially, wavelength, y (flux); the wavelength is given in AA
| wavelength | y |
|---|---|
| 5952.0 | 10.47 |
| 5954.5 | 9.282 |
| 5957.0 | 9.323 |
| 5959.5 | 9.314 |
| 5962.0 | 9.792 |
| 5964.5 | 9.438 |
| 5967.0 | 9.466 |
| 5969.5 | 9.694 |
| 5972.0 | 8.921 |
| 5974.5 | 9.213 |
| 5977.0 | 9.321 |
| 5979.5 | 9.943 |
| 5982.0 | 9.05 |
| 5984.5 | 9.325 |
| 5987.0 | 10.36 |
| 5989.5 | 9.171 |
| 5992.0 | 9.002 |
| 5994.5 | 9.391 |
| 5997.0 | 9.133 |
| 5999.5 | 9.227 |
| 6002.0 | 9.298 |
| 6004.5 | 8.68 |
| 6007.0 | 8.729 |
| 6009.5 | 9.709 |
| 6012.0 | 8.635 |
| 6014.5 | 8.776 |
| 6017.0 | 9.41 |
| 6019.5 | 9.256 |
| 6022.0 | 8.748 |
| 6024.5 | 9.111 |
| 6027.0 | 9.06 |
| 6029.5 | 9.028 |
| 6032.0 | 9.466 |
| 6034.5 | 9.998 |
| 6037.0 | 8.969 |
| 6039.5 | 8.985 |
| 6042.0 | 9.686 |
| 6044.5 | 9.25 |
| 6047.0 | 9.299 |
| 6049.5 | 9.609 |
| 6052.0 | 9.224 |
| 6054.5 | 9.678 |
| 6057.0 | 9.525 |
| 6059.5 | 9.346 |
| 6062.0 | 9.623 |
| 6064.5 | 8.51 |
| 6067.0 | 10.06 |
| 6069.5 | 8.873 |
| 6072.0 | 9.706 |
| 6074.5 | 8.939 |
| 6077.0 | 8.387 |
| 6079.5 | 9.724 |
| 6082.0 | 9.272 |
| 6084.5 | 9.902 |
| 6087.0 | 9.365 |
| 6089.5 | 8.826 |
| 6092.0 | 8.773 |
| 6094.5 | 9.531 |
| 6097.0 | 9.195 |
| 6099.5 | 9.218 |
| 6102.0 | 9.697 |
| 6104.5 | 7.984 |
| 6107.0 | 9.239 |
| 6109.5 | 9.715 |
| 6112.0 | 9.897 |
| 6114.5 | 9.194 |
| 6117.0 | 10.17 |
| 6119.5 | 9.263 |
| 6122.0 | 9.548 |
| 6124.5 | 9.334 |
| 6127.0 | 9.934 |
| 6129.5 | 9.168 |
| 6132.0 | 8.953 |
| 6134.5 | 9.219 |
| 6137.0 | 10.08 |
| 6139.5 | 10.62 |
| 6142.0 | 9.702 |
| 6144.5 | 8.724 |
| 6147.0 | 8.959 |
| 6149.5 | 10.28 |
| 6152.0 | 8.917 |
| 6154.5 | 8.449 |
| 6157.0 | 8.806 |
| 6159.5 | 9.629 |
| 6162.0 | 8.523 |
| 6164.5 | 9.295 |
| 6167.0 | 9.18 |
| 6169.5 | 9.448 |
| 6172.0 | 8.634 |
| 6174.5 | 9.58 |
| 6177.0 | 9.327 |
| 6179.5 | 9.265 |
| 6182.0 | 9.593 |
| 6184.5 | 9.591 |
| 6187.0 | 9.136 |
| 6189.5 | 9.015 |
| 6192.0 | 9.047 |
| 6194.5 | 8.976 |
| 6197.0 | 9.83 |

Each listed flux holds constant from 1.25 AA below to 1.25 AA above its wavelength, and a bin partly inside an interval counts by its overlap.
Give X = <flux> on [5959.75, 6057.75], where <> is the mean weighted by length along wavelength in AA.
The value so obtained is 9.3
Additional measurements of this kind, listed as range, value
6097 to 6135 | 9.37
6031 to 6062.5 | 9.43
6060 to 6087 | 9.3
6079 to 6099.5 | 9.3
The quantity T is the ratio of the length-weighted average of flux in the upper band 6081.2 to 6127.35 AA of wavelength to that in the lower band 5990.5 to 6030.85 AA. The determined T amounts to 1.0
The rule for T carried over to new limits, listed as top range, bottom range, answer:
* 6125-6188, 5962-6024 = 1.01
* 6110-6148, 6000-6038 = 1.04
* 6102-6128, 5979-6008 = 1.02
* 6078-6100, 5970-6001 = 1.00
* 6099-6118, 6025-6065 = 1.00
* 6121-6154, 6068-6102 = 1.03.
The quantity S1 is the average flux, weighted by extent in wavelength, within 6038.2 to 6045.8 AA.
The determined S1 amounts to 9.3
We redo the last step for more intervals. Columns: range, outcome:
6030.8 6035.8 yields 9.73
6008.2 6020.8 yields 9.15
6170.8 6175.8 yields 9.11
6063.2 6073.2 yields 9.29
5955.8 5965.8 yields 9.47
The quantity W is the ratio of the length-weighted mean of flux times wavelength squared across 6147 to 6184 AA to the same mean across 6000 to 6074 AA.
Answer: 1.0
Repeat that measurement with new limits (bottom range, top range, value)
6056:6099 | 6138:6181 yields 1.03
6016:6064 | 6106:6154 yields 1.05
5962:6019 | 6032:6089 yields 1.03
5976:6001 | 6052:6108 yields 1.01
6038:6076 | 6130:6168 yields 1.02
